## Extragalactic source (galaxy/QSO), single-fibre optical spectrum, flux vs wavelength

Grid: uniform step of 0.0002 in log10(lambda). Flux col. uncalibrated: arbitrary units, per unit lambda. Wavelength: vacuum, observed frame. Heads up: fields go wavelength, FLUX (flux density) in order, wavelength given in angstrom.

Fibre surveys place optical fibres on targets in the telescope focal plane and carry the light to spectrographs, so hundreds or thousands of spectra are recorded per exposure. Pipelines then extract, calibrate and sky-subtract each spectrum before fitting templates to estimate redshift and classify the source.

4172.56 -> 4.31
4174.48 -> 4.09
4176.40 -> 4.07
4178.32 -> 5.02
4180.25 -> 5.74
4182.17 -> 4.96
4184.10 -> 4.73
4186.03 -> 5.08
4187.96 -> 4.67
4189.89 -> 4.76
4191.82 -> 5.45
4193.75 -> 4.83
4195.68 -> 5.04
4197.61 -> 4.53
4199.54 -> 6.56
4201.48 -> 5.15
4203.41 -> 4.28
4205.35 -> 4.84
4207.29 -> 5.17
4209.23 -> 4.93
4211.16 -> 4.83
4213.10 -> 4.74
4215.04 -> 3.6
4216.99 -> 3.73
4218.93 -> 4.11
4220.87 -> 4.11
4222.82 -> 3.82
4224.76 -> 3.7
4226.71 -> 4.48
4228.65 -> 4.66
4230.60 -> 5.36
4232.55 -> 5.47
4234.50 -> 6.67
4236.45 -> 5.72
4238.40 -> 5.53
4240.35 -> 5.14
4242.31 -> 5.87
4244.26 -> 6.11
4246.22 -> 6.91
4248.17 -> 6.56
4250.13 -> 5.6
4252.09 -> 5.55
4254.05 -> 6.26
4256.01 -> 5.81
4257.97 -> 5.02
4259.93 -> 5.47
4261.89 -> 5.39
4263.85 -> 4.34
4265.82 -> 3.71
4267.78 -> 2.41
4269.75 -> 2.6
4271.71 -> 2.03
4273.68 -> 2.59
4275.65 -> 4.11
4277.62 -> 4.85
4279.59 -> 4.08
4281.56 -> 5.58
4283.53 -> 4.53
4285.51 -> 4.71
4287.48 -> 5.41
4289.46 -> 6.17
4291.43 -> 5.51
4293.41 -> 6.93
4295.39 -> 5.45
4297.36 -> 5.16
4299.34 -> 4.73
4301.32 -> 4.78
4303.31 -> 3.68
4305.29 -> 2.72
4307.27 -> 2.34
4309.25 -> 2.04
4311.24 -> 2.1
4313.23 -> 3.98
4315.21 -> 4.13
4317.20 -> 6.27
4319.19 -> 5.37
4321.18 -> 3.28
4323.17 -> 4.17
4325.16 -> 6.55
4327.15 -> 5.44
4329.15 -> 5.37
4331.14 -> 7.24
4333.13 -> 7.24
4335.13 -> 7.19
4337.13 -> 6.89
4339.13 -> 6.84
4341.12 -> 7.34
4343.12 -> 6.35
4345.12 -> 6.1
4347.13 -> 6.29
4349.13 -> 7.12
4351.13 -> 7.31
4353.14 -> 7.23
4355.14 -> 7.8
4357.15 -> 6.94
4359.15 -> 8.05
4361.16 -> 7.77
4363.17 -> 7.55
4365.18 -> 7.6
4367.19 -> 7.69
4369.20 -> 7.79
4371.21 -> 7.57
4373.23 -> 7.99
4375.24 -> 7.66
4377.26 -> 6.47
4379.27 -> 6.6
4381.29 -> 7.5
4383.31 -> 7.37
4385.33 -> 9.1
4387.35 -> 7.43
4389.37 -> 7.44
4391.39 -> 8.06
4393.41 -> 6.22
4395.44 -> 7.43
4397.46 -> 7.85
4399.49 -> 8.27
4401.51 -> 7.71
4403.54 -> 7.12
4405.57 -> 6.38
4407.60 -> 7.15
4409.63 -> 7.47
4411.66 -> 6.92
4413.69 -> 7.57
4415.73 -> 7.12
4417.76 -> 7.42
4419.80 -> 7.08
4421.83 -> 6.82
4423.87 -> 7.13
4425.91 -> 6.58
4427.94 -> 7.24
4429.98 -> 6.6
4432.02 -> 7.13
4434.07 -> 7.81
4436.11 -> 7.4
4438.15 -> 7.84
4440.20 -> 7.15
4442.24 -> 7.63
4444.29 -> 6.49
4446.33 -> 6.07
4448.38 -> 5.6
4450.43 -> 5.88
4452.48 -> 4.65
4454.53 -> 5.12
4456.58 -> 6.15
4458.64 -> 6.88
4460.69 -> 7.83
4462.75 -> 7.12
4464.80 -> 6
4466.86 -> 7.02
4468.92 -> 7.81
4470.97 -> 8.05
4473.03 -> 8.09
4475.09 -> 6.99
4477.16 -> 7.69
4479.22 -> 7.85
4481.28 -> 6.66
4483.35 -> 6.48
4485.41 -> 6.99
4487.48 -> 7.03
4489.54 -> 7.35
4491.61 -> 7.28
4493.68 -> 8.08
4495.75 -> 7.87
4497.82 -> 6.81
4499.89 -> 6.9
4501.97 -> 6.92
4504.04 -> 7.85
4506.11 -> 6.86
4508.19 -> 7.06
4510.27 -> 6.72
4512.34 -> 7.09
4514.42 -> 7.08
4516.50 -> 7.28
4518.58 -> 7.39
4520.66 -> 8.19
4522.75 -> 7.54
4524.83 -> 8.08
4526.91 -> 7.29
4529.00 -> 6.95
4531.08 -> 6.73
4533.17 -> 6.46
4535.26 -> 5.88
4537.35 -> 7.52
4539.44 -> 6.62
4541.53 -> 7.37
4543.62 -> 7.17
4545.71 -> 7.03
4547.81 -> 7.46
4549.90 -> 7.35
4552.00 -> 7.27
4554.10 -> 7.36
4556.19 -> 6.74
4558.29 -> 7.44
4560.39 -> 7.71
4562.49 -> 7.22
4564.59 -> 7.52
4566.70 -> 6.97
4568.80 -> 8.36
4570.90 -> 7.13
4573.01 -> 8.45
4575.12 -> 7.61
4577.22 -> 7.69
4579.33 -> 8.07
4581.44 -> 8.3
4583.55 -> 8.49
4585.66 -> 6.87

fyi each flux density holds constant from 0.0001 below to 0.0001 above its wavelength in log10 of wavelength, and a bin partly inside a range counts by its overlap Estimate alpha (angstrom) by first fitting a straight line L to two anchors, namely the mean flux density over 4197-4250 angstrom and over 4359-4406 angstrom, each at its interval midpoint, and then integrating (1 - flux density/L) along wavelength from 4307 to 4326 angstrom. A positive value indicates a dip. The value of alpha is 7.2 angstrom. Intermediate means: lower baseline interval 5.07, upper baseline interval 7.53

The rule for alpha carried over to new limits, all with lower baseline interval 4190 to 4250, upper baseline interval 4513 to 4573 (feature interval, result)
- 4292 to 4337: 6.7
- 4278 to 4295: 0.5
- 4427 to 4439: -1.5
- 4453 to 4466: 0.5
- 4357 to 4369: -3.2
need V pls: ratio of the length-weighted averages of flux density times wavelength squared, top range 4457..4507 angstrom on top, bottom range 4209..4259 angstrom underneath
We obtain 1.57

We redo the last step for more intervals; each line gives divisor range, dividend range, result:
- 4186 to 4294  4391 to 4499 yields 1.58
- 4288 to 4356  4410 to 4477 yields 1.33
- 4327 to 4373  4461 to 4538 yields 1.08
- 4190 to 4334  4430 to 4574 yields 1.65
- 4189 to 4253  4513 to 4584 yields 1.69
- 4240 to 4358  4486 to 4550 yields 1.51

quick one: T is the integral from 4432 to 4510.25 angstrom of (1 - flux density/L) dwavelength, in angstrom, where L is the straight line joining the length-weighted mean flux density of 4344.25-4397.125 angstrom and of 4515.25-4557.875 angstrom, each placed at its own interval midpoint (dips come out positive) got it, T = 2.8 angstrom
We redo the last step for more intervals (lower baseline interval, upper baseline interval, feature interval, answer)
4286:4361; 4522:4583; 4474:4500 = -1.4 angstrom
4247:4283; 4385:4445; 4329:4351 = -3.2 angstrom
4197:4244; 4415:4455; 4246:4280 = 4.3 angstrom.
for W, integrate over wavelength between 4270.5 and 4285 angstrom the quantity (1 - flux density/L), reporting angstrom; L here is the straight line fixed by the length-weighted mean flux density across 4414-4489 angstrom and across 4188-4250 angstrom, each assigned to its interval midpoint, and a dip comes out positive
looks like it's 4.11 angstrom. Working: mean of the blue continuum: 5.06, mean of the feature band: 3.97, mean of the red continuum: 6.94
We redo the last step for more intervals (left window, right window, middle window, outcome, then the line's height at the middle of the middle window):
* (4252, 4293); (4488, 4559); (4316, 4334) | -1.7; 5.14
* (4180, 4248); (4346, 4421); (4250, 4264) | 0.3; 5.62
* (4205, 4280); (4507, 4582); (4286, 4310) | 2.9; 5.24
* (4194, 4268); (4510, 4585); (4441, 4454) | 1.2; 6.65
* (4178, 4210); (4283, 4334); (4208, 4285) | 2.7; 4.94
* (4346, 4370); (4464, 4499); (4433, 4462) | 2.9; 7.34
